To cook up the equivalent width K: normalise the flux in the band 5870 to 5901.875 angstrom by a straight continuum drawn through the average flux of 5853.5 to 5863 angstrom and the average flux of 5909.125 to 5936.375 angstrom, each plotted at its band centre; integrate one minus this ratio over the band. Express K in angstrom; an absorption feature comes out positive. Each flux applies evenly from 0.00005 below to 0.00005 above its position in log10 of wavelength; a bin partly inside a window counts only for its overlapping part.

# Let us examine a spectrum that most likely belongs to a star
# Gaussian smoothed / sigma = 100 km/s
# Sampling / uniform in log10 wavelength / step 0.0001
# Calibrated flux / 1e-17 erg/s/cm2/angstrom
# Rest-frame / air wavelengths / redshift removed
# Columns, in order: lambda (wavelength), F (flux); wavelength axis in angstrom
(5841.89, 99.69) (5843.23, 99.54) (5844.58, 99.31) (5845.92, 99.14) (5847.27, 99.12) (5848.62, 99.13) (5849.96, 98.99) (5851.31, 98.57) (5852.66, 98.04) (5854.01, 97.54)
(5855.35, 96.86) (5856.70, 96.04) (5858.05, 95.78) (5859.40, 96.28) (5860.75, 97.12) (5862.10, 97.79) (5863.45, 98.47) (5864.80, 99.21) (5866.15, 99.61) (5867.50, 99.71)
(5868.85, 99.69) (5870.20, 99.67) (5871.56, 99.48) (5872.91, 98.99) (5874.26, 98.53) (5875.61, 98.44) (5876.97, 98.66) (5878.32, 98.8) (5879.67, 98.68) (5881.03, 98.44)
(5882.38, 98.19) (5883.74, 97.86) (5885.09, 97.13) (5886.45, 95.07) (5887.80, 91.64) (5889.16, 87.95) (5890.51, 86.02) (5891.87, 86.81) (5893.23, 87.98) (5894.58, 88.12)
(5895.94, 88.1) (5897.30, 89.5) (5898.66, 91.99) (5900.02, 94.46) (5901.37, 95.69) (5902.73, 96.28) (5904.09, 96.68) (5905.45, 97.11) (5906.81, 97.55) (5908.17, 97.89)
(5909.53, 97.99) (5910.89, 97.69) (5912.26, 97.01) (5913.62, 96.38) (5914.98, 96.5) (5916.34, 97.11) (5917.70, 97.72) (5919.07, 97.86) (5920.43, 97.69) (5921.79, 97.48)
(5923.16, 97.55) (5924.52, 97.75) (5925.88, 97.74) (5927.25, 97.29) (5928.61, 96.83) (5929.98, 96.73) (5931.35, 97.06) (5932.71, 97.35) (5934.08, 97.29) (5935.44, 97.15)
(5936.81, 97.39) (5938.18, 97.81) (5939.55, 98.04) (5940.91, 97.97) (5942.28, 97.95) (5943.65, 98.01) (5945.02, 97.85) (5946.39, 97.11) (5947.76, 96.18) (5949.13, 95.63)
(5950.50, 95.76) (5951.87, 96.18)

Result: 0.9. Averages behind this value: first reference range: 96.8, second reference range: 97.3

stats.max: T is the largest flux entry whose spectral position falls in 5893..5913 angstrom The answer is 97.99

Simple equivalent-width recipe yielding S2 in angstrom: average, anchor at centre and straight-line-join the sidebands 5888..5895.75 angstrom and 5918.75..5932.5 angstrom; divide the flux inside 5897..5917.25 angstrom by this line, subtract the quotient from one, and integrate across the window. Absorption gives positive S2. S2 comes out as -0.9 angstrom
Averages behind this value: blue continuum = 87.7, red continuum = 97.4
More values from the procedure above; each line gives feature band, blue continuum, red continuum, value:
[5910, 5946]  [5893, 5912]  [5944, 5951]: -0.7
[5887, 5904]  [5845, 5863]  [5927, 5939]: 1.2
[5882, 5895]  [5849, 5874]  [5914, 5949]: 0.8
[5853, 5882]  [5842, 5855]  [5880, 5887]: -0.1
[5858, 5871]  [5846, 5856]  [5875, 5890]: -0.1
